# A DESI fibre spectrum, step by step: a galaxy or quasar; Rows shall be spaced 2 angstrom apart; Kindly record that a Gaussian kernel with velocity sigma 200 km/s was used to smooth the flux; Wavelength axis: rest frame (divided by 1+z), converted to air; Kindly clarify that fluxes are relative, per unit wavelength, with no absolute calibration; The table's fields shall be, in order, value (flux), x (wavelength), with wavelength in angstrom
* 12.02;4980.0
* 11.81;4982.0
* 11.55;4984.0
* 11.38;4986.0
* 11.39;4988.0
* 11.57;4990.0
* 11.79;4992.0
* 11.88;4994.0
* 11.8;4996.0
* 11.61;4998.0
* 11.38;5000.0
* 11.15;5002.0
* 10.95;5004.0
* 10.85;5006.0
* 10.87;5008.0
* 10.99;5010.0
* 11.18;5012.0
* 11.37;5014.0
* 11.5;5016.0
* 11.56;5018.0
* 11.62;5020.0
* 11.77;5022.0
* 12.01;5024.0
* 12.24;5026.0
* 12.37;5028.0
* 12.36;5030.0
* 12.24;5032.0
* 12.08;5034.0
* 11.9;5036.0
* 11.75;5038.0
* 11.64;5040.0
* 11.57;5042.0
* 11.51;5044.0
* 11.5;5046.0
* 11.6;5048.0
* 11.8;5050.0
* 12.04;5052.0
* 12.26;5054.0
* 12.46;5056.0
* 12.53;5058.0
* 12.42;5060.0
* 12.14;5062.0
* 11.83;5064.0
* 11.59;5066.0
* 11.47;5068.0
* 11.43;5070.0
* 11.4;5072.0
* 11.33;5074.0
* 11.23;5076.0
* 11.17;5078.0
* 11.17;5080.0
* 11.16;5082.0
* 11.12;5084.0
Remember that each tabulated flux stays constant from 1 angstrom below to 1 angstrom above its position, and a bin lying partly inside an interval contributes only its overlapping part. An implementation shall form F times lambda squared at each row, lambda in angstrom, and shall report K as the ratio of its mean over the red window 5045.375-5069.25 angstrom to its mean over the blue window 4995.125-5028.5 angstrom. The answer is 1.06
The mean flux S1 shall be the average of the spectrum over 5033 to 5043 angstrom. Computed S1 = 11.8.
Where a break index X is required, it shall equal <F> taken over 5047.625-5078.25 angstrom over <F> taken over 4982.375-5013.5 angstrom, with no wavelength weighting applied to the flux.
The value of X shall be 1.04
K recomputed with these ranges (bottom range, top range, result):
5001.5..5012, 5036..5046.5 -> 1.07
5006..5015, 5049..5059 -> 1.12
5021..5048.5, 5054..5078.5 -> 1.00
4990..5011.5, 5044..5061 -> 1.08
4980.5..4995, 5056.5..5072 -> 1.05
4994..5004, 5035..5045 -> 1.03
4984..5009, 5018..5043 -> 1.06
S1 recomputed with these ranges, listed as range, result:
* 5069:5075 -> 11.4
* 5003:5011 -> 10.9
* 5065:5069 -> 11.5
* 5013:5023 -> 11.6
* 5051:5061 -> 12.3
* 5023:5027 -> 12.1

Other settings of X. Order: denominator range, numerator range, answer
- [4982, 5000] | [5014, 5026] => 1.01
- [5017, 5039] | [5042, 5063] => 1.00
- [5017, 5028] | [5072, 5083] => 0.94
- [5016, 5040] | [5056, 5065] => 1.03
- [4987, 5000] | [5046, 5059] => 1.04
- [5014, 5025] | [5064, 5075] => 0.98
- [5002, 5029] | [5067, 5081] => 0.99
